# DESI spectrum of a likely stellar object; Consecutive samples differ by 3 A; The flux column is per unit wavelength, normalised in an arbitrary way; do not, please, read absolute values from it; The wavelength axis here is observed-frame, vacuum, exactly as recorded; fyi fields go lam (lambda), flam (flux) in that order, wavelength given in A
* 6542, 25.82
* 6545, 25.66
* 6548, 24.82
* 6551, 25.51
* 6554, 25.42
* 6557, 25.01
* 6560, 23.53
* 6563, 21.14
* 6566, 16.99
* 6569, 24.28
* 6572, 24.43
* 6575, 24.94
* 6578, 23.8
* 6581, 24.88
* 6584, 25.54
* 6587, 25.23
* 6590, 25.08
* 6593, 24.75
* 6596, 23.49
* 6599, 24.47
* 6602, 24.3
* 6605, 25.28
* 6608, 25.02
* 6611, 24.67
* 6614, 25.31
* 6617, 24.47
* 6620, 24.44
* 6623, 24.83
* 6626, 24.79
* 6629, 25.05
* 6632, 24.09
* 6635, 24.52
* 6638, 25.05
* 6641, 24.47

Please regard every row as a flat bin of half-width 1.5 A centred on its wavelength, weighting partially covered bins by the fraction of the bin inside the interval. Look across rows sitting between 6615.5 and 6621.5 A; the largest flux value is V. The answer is 24.47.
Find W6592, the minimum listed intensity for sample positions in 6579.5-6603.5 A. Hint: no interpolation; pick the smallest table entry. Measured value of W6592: 23.49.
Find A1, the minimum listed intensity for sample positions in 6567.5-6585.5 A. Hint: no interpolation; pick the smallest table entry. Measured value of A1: 23.8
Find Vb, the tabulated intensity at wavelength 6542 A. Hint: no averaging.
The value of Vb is 25.82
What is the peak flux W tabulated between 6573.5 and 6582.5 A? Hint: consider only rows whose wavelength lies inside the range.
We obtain 24.94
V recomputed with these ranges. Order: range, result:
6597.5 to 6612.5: 25.28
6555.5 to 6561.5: 25.01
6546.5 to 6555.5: 25.51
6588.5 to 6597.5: 25.08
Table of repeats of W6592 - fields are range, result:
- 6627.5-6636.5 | 24.09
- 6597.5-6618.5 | 24.3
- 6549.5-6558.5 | 25.01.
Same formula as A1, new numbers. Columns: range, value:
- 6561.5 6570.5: 16.99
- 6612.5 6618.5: 24.47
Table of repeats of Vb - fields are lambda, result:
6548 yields 24.82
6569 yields 24.28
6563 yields 21.14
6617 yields 24.47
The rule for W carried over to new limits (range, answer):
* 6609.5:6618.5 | 25.31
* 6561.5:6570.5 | 24.28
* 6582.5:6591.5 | 25.54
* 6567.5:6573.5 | 24.43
